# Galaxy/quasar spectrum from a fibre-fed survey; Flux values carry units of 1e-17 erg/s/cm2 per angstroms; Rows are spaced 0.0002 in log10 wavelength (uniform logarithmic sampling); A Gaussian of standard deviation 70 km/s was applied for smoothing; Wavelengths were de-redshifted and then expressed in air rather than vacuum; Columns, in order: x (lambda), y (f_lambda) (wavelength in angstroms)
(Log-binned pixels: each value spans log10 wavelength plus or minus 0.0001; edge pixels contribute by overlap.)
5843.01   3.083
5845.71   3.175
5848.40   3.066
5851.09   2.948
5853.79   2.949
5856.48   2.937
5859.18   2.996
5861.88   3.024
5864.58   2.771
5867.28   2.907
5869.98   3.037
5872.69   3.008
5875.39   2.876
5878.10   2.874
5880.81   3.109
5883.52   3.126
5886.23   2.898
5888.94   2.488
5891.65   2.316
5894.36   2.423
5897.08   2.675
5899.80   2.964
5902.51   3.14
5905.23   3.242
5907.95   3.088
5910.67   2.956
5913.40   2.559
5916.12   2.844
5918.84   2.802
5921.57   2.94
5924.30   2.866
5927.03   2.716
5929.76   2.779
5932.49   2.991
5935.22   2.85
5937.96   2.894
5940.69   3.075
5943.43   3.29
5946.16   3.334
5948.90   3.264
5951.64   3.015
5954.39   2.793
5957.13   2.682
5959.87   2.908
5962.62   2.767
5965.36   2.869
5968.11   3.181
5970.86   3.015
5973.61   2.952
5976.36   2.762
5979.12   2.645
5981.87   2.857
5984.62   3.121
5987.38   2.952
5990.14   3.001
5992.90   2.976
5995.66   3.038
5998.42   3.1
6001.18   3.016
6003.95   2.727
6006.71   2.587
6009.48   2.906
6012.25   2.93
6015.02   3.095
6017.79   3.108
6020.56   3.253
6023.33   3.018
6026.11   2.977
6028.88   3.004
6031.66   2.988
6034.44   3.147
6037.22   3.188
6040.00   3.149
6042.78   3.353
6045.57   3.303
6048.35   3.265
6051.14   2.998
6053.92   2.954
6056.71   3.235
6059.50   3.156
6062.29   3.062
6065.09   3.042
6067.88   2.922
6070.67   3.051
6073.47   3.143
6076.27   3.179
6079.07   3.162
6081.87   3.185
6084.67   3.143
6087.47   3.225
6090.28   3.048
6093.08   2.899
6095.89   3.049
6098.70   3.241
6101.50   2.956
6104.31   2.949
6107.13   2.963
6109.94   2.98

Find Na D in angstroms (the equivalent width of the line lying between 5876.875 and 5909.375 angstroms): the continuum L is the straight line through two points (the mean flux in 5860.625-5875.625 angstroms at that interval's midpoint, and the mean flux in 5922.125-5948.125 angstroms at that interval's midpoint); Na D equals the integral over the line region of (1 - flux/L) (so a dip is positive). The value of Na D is 1.0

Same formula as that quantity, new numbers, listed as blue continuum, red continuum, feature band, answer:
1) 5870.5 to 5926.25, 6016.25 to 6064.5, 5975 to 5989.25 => 0.7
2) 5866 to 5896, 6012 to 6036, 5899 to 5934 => -0.4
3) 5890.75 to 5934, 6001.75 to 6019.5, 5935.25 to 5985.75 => -1.7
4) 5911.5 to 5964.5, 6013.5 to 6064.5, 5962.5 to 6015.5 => 1.6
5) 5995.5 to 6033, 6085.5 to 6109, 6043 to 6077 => -1.1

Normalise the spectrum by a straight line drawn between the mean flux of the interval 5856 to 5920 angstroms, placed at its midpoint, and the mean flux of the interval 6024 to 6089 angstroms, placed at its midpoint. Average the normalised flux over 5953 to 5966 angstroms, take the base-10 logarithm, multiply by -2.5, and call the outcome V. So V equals 0.07 mag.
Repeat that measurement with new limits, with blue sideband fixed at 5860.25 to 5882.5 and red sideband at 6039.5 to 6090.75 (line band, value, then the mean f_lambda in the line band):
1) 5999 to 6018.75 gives 0.062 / 2.91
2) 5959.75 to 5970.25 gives 0.037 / 2.94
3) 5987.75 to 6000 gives 0.017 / 3.02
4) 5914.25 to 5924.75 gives 0.056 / 2.85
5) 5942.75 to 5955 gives -0.044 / 3.15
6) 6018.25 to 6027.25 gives 0.003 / 3.09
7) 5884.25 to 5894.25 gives 0.150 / 2.59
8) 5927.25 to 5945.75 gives 0.012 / 2.98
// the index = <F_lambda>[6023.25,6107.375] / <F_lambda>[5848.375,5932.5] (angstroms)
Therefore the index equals 1.1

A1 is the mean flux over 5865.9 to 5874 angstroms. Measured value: 2.98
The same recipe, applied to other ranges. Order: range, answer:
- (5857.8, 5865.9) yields 2.93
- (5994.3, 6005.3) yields 2.97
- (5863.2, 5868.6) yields 2.84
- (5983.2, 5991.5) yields 3.02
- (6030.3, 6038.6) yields 3.11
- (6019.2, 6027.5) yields 3.08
